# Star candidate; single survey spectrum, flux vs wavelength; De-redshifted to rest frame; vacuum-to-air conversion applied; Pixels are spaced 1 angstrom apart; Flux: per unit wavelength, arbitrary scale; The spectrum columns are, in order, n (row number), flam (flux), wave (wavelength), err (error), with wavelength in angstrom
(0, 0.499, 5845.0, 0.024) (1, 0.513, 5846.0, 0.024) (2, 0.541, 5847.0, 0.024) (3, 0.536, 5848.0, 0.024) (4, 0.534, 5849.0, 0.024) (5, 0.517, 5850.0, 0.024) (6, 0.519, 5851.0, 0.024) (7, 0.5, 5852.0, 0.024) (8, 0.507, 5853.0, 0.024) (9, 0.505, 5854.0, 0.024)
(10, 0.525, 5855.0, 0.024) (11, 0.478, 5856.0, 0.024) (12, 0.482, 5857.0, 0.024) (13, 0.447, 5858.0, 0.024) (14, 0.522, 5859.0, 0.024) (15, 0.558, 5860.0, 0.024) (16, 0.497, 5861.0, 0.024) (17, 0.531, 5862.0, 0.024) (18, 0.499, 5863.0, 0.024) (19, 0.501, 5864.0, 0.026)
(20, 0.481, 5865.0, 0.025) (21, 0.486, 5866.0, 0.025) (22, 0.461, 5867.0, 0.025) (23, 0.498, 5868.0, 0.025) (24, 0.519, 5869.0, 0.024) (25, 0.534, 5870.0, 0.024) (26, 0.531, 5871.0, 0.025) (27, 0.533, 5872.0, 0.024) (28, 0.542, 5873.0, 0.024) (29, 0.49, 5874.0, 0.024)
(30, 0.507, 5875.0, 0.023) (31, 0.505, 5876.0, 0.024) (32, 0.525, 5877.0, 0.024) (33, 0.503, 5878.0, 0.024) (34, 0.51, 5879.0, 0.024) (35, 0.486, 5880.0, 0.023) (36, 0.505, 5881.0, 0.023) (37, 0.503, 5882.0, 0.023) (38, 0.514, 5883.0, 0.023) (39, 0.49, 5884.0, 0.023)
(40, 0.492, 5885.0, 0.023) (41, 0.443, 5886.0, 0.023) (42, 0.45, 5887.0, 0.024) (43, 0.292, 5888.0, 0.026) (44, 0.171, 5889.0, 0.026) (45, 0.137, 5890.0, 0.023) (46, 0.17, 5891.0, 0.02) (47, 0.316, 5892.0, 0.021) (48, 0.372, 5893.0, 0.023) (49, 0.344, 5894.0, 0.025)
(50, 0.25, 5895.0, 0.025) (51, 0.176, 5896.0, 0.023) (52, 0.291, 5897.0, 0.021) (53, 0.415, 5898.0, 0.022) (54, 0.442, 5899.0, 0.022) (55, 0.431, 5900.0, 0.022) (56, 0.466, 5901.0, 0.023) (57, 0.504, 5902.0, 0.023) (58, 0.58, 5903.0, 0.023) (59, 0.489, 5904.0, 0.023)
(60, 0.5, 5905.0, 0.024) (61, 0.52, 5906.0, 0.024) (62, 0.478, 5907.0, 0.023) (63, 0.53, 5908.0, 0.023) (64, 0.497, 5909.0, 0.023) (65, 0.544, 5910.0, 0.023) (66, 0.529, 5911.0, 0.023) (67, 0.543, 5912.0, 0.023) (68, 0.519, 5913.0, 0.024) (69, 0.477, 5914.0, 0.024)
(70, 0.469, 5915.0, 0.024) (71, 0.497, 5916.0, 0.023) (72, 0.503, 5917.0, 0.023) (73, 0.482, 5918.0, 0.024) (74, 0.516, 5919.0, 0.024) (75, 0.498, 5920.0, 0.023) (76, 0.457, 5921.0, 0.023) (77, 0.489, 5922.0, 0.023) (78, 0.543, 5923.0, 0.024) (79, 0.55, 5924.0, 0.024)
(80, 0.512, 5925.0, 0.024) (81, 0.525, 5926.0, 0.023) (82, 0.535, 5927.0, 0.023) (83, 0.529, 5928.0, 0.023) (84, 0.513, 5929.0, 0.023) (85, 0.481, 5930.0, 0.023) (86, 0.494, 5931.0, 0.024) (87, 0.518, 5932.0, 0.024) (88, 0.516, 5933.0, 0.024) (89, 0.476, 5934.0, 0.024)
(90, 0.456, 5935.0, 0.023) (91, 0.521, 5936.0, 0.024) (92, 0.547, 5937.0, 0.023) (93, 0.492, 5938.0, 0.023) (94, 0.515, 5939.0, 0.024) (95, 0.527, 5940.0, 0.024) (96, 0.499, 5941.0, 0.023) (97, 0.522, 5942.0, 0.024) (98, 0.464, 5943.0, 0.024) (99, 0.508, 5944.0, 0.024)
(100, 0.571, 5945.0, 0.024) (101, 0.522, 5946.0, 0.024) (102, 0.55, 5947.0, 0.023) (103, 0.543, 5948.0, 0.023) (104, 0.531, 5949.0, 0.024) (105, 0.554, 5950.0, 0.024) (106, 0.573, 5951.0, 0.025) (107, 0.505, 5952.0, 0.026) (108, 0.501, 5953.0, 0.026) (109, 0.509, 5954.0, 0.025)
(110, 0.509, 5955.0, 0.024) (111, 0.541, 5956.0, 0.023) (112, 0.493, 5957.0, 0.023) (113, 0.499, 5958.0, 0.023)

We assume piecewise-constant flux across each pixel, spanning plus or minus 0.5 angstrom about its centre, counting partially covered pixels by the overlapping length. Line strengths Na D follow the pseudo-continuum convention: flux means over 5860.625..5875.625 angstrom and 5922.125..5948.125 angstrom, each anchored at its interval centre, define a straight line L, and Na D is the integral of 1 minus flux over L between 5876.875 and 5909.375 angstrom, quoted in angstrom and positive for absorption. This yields 5.99 angstrom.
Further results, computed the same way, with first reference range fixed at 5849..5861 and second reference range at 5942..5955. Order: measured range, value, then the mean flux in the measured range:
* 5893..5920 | 3.00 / 0.46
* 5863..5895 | 4.25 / 0.443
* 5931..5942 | 0.36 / 0.507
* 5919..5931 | 0.23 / 0.511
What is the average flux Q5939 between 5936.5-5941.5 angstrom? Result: 0.516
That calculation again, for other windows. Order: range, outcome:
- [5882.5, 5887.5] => 0.478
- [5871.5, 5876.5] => 0.515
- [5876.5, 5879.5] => 0.513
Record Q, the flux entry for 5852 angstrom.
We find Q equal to 0.5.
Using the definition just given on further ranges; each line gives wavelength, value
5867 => 0.461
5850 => 0.517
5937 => 0.547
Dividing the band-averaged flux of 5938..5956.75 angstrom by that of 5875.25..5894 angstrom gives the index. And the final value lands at 1.28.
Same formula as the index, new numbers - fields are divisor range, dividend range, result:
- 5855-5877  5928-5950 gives 1.02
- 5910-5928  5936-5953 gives 1.03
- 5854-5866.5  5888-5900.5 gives 0.58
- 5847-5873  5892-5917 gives 0.89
